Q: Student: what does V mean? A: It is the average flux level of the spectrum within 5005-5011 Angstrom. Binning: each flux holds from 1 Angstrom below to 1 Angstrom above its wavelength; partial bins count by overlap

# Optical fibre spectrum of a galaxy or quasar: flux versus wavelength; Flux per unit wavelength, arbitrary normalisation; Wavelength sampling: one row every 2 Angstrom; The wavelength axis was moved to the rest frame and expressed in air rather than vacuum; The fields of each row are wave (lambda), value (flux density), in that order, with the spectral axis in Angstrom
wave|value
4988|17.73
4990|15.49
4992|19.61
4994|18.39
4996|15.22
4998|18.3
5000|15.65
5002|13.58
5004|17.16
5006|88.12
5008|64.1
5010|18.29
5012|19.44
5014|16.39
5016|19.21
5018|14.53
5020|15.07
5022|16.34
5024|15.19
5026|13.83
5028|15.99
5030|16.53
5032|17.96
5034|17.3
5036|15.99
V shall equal 56.8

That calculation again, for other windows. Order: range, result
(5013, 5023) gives 16.3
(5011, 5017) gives 18.3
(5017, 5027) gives 15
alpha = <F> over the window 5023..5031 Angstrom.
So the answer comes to 15.4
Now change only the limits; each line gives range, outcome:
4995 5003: 15.7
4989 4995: 17.8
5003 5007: 52.6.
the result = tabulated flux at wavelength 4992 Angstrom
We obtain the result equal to 19.61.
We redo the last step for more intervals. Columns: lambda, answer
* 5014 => 16.39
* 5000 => 15.65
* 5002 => 13.58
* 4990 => 15.49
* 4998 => 18.3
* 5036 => 15.99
